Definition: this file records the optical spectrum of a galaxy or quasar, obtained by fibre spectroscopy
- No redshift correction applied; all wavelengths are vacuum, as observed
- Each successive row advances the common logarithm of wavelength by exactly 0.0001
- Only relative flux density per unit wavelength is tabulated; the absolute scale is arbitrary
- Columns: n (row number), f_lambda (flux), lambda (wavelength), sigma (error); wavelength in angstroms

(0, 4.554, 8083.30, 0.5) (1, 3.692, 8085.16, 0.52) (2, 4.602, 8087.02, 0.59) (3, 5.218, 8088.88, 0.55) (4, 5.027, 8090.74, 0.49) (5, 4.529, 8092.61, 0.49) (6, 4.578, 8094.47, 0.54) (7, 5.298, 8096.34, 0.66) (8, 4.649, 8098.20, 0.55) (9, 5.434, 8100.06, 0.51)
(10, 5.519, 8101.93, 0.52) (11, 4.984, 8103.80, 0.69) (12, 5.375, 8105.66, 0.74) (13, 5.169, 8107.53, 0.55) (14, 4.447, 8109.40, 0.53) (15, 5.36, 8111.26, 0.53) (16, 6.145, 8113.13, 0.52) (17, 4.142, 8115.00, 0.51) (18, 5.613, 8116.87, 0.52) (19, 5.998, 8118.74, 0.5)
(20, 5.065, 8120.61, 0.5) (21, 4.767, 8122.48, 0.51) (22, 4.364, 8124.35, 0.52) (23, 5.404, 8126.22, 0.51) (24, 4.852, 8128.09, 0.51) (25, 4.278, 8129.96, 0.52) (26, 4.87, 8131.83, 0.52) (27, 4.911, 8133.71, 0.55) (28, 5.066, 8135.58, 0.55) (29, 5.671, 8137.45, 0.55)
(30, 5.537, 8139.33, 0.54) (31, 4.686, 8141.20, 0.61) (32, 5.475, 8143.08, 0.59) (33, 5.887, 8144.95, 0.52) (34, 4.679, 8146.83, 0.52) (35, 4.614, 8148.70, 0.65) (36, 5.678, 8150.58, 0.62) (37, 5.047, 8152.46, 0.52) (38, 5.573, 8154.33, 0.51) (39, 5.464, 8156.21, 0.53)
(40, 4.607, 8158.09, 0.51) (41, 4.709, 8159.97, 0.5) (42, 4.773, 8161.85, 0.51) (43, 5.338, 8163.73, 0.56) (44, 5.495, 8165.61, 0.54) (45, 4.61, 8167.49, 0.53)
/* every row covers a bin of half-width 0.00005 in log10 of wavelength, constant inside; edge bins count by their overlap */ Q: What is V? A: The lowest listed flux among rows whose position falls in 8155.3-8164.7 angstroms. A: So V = 4.607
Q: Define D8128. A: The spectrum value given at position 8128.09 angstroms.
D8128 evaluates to 4.852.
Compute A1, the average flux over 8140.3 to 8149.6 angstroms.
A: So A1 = 5.07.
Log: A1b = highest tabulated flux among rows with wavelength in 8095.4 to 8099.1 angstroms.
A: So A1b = 5.298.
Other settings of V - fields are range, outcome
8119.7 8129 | 4.364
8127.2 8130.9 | 4.278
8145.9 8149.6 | 4.614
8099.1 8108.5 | 4.984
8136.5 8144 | 4.686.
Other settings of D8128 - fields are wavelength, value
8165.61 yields 5.495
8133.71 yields 4.911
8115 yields 4.142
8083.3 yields 4.554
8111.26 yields 5.36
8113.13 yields 6.145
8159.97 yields 4.709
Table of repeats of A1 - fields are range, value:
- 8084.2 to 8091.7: 4.64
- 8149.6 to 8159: 5.27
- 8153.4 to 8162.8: 5.02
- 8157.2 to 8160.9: 4.66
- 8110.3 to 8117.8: 5.31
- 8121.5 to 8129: 4.85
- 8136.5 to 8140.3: 5.6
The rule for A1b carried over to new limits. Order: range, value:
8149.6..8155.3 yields 5.678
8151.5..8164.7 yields 5.573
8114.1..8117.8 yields 5.613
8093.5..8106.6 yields 5.519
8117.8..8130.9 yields 5.998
